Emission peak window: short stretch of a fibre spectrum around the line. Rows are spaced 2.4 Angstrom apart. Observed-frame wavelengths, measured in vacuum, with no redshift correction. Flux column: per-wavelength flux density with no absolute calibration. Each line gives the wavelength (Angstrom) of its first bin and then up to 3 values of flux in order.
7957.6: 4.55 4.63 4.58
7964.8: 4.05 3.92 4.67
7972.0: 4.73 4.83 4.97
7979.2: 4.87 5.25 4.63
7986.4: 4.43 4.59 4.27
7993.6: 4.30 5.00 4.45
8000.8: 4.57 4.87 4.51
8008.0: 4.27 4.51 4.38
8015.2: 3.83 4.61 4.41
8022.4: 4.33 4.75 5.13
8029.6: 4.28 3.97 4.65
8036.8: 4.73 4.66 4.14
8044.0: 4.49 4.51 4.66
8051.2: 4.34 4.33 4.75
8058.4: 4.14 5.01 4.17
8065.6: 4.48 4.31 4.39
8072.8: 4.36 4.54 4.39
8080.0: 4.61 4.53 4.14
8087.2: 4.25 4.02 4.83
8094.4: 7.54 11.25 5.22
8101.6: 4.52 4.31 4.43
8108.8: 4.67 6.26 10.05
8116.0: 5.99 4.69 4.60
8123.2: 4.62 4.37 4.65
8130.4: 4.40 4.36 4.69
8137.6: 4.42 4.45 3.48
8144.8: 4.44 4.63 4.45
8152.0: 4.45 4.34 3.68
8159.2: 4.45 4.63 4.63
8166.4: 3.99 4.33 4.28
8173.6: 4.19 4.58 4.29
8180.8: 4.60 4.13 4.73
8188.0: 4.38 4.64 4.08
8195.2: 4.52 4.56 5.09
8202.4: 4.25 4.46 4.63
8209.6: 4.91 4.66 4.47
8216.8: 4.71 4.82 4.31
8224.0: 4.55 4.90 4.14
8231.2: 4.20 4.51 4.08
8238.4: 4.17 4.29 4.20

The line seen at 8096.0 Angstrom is [S II]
